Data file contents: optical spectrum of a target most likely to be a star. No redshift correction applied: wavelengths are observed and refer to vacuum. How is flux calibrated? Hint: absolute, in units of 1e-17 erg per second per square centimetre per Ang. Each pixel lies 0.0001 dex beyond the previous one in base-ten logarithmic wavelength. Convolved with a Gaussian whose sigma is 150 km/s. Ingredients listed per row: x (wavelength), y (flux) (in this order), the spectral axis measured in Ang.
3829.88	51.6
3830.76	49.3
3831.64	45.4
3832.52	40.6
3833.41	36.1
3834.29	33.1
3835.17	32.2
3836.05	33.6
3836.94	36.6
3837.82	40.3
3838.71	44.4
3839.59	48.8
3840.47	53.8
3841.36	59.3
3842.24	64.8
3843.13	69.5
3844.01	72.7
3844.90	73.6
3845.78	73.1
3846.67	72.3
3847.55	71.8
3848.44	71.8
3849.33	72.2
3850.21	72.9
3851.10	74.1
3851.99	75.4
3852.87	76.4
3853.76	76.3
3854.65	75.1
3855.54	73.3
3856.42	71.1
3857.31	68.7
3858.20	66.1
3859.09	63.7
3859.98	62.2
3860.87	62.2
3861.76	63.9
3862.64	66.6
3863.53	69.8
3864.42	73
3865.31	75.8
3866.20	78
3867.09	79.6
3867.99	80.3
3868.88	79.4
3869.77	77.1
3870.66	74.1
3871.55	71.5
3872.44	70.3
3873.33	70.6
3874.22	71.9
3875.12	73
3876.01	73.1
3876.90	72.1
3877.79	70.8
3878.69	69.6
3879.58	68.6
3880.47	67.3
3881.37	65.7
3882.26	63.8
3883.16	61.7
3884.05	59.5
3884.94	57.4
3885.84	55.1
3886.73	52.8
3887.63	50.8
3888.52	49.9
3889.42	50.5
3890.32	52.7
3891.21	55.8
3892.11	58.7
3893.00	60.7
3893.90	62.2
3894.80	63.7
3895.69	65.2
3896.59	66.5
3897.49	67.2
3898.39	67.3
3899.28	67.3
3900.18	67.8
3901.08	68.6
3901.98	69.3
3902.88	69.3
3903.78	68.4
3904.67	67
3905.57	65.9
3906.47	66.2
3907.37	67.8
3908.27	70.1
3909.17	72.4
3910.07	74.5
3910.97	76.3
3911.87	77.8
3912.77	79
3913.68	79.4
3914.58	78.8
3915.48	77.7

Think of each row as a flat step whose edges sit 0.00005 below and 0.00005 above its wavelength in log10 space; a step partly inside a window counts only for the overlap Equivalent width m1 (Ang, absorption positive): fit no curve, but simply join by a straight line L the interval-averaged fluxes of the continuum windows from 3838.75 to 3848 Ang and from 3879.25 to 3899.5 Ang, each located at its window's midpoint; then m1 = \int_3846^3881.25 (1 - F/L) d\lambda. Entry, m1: -4.9 Ang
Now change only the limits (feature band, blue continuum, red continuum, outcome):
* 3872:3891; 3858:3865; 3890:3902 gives 0.5 Ang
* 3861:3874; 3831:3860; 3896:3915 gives -1.8 Ang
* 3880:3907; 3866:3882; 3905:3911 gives 3.4 Ang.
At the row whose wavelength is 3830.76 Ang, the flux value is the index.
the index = 49.3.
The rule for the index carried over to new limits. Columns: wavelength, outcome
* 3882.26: 63.8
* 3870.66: 74.1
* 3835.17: 32.2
